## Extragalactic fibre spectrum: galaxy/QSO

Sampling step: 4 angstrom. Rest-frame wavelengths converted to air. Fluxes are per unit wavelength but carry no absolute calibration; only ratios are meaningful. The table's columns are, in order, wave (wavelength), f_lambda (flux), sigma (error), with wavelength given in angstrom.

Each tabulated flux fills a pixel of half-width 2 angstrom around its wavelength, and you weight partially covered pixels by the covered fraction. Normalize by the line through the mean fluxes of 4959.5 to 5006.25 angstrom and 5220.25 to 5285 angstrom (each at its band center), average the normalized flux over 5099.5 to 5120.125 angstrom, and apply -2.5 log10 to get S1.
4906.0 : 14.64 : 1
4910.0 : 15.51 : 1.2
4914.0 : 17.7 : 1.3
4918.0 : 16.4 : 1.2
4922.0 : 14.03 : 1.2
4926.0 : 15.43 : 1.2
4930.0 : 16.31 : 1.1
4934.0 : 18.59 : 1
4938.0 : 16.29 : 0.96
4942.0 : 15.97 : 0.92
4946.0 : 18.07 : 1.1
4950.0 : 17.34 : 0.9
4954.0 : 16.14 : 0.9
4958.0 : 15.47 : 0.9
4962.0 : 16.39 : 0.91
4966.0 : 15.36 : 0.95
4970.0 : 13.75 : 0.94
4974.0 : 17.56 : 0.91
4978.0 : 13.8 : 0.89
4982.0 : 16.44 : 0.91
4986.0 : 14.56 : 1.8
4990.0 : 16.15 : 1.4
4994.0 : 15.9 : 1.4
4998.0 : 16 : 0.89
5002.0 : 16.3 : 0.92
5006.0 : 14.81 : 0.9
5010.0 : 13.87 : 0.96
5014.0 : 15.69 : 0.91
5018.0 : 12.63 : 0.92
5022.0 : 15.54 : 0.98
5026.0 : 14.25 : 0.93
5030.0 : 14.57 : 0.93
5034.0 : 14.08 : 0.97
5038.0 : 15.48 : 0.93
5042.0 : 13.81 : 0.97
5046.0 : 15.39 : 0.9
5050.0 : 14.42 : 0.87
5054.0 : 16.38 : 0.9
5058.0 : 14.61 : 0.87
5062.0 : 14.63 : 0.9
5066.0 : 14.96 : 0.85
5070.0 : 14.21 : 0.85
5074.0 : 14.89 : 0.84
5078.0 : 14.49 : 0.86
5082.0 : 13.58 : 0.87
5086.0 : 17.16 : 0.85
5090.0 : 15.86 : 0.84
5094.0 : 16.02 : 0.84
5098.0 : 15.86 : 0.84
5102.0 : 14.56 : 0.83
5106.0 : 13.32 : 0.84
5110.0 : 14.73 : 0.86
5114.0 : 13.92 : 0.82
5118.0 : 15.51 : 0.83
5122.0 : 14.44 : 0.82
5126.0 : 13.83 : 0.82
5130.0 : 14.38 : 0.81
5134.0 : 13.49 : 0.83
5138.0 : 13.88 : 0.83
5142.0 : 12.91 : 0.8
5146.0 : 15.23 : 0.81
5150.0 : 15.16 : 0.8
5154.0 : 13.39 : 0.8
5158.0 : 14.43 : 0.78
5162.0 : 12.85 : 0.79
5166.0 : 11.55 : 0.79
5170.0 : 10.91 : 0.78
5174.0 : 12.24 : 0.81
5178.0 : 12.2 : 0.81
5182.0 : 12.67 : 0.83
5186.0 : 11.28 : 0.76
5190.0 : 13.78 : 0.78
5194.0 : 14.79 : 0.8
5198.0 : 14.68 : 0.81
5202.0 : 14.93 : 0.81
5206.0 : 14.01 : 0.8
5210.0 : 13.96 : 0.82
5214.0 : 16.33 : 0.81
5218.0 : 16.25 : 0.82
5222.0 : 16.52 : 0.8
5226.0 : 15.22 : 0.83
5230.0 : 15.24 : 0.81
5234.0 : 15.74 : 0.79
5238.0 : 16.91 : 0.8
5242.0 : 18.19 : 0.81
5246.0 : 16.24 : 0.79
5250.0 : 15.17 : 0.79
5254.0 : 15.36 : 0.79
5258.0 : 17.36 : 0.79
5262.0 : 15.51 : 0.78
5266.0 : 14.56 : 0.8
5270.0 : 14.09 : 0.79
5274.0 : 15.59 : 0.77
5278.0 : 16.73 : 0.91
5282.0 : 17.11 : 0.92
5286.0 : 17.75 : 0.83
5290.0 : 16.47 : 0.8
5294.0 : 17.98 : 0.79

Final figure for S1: 0.097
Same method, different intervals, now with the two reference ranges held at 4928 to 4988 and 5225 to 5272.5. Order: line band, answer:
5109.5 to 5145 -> 0.13 mag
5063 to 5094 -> 0.06 mag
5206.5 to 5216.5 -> 0.06 mag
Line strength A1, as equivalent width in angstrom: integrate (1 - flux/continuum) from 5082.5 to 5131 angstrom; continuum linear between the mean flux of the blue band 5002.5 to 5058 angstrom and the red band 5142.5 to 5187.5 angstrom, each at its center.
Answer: -4.3 angstrom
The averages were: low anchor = 14.7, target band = 14.9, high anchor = 12.9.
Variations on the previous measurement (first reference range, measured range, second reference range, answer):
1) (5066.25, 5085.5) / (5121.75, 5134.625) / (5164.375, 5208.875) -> -0.2 angstrom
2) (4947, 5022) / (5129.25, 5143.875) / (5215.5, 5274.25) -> 2.0 angstrom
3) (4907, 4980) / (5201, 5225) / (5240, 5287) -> 1.1 angstrom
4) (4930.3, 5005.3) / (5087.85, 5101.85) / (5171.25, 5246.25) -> -0.3 angstrom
